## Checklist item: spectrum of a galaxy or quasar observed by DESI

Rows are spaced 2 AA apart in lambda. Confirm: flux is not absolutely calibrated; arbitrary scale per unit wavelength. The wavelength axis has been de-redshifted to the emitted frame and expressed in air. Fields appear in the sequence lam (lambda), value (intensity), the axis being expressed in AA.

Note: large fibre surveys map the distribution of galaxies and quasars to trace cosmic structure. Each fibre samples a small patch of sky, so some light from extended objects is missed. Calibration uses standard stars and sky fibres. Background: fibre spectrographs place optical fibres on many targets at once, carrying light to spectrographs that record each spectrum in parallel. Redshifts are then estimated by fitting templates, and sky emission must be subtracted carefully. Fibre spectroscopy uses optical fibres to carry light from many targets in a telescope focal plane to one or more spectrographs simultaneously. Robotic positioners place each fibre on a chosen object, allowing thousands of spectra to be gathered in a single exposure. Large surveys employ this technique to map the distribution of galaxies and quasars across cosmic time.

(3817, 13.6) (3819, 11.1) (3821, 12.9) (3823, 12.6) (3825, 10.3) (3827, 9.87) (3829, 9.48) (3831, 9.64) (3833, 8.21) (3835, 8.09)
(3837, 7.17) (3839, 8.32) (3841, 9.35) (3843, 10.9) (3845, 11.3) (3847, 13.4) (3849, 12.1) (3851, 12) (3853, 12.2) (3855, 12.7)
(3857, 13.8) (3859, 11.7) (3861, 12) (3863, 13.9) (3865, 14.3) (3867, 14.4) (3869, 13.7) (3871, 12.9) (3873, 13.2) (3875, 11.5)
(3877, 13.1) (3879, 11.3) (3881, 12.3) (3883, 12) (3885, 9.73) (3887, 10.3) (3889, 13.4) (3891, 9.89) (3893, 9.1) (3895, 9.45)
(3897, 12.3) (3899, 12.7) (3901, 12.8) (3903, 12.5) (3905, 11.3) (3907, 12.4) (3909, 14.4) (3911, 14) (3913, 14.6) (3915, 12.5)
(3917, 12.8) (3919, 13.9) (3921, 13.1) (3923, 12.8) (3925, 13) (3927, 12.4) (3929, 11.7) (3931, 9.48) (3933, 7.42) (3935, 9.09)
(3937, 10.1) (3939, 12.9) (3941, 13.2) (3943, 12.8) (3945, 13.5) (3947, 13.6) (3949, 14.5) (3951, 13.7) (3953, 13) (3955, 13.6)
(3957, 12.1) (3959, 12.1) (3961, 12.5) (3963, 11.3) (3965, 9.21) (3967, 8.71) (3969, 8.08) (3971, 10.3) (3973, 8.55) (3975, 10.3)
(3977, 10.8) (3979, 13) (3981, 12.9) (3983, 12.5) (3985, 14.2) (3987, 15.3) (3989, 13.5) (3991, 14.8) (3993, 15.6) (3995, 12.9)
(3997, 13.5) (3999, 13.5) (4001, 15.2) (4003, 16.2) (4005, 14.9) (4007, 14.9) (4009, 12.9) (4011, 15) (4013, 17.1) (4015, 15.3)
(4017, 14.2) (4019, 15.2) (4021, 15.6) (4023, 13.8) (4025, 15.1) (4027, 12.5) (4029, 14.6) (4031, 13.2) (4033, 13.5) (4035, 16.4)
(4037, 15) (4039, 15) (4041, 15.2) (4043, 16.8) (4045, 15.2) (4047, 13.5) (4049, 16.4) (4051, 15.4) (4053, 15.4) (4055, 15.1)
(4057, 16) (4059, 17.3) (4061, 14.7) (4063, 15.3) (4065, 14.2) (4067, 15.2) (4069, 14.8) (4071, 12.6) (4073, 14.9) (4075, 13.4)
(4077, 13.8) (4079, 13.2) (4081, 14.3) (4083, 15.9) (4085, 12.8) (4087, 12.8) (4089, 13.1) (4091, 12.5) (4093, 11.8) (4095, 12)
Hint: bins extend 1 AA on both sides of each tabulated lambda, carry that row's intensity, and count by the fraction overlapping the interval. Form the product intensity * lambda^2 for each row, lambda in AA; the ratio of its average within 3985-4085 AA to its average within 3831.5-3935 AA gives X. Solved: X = 1.3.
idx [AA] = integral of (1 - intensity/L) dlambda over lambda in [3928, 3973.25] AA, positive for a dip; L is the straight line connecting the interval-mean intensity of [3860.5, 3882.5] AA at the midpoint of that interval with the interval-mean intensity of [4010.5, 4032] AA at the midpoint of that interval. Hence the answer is 8.0 AA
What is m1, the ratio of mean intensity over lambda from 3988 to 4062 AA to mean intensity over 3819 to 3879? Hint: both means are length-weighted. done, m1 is 1.3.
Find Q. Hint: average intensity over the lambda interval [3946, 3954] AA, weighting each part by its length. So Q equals 13.7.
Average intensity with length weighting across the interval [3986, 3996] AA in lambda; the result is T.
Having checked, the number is 14.4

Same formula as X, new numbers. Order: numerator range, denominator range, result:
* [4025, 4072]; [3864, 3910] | 1.34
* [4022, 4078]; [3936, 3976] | 1.33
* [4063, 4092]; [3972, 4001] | 1.11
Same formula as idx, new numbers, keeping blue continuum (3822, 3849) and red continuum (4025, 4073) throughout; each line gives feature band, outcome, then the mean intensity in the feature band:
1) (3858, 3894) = -4.17 AA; 12.2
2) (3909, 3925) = -2.11 AA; 13.4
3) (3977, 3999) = -0.24 AA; 13.7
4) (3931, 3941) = 1.74 AA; 10.2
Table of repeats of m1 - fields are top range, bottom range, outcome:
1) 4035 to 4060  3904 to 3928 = 1.19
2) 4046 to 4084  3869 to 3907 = 1.26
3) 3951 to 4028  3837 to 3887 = 1.09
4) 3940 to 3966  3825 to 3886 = 1.11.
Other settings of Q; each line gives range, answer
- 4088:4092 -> 12.8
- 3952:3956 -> 13.3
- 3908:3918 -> 13.7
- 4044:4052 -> 15.1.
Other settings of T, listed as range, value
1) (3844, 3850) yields 12.3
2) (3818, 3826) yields 11.7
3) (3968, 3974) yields 8.98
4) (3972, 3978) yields 9.88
